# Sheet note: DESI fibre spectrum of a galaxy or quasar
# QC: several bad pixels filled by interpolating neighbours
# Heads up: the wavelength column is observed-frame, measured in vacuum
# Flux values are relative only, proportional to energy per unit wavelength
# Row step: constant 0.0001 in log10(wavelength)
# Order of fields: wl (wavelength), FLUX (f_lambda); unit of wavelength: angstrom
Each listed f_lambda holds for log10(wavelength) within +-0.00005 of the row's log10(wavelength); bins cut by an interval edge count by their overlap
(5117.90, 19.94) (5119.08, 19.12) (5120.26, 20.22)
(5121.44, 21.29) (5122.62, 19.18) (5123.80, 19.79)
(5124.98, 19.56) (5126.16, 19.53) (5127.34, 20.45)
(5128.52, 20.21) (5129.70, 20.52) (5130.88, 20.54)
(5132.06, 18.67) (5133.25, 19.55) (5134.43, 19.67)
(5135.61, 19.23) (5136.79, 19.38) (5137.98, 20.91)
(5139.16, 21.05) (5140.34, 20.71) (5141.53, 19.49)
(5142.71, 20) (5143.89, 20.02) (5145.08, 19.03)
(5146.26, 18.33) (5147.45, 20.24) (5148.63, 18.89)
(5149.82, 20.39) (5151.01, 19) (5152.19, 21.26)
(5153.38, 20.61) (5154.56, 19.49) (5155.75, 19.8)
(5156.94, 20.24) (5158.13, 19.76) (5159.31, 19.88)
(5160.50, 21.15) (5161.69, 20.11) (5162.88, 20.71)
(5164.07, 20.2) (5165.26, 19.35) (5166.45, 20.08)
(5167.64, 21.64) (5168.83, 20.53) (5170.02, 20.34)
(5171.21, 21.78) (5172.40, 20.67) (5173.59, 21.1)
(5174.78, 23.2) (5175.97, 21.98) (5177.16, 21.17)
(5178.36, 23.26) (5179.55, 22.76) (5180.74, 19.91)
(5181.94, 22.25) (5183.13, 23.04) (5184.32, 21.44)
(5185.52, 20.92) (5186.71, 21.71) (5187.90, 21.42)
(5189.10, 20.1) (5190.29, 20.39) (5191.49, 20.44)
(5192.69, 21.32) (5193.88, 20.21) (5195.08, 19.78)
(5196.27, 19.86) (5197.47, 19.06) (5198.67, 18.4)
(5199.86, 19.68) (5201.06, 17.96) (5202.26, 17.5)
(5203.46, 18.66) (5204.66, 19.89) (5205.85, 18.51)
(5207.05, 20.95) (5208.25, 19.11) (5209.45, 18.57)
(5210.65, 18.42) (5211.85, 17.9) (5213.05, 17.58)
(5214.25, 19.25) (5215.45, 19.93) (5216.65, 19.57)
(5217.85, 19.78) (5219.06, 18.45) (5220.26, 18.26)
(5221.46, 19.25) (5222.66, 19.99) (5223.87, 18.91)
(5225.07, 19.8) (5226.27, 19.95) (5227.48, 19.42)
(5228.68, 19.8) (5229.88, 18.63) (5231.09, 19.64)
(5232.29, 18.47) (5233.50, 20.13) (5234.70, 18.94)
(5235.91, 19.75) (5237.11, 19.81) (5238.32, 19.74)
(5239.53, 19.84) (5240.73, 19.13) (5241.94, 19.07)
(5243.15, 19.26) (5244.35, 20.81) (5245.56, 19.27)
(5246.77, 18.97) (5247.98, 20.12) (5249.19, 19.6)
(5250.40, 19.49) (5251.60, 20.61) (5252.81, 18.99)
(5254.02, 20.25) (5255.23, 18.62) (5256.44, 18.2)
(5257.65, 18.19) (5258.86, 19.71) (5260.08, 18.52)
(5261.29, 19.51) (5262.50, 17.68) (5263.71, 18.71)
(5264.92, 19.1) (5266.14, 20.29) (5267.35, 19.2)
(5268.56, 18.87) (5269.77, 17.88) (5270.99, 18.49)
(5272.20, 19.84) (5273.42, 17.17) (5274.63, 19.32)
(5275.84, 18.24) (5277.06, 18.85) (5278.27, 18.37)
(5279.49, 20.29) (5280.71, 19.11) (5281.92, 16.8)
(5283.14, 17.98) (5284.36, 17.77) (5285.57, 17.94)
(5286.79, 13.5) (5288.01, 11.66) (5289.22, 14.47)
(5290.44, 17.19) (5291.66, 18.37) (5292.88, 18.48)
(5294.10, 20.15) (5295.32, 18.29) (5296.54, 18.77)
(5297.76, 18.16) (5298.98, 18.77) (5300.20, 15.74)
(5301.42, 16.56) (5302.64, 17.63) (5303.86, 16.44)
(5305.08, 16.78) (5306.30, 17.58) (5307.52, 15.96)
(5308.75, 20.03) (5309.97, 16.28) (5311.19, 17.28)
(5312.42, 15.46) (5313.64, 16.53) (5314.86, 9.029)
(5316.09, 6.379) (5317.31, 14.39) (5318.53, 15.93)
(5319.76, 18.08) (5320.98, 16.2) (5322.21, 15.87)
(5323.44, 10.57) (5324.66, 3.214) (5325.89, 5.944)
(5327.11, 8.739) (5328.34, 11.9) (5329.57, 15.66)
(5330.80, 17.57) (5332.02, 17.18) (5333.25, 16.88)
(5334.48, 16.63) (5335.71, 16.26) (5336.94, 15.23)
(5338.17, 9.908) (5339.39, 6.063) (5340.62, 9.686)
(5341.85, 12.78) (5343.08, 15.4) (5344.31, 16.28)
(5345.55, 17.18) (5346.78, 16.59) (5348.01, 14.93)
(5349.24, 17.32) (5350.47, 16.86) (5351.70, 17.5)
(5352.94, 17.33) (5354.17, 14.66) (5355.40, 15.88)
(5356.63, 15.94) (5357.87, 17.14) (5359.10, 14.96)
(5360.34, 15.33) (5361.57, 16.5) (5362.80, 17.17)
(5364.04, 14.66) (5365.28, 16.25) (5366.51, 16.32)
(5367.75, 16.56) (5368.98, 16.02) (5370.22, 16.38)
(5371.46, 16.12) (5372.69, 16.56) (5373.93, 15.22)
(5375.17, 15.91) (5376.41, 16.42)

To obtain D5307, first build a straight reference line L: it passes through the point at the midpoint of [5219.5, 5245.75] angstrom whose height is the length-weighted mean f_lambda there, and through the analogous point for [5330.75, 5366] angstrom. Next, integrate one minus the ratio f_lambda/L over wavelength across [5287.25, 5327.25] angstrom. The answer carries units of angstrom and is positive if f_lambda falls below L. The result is 3.8 angstrom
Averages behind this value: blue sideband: 19.4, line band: 15.2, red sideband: 15.4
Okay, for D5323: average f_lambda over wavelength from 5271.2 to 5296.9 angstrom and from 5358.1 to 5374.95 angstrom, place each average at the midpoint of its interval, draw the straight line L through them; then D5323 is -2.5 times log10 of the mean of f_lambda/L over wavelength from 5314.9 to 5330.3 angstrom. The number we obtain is 0.39 mag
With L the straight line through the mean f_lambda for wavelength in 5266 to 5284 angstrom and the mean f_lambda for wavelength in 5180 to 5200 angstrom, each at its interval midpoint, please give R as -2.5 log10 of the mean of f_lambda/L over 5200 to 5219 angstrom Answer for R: 0.07 mag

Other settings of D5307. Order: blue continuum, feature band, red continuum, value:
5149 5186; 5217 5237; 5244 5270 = 0.4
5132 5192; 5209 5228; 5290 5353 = -0.4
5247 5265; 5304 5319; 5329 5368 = 1.6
